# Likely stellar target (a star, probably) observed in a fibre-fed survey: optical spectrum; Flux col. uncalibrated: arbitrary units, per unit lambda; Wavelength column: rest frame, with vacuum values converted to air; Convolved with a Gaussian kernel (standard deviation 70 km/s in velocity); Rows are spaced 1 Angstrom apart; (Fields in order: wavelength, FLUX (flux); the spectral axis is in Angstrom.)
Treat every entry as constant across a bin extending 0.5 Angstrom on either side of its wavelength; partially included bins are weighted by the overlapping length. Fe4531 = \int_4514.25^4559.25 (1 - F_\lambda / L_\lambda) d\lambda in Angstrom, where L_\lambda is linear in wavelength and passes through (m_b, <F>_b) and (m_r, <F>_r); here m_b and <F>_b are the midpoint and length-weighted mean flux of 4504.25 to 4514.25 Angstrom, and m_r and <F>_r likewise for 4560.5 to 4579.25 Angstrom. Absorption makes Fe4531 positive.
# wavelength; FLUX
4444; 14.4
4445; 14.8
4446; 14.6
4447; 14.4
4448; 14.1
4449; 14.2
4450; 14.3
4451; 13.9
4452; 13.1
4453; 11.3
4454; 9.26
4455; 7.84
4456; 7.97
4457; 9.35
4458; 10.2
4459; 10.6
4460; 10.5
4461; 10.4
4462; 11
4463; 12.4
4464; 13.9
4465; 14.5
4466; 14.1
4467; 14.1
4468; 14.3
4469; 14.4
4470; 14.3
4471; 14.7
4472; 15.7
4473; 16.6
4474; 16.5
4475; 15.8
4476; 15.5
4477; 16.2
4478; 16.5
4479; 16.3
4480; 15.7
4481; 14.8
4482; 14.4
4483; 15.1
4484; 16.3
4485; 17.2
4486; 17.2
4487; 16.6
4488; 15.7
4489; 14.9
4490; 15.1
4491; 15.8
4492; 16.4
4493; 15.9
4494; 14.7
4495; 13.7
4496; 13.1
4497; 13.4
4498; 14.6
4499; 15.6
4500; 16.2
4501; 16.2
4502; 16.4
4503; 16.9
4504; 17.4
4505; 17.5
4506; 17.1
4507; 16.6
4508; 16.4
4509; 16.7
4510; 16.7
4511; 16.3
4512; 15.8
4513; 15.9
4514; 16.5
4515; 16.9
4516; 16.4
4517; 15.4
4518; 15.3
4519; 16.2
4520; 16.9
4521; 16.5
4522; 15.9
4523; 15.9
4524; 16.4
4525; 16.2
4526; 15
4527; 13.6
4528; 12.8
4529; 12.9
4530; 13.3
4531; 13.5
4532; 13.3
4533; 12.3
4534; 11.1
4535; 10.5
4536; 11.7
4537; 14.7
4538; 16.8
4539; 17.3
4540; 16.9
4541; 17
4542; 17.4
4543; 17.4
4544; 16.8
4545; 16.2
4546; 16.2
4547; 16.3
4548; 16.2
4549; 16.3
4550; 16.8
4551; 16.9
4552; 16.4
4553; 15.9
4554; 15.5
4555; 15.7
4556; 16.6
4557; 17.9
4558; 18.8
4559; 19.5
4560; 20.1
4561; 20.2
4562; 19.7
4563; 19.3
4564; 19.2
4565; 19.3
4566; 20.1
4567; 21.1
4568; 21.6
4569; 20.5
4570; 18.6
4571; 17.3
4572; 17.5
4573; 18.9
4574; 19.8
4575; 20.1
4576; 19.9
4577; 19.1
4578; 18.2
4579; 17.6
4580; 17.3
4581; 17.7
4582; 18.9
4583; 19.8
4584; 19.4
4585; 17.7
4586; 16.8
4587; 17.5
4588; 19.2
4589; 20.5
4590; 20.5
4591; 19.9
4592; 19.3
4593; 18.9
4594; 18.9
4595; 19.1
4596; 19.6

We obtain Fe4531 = 5.6 Angstrom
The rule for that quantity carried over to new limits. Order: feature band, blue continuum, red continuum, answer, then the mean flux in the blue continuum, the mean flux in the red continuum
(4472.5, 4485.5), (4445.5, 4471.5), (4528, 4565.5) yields -2.5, 12.5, 16.2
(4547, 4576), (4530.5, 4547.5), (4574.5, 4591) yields -2.4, 15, 18.8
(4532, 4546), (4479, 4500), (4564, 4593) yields 1.9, 15.4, 19.1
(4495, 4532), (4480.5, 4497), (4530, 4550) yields -0.9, 15.4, 15.1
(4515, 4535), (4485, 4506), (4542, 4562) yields 2.3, 15.7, 17.2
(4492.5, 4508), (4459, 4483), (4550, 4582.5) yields 0.0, 14.4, 18.6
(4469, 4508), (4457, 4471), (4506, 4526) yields -3.9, 12.6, 16.2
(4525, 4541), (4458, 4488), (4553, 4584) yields 3.1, 14.6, 18.8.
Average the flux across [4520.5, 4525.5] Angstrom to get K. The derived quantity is 16.2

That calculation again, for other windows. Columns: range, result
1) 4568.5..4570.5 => 19.6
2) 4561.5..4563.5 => 19.5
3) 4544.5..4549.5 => 16.2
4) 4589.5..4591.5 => 20.2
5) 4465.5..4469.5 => 14.2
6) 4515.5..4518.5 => 15.7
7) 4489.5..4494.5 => 15.6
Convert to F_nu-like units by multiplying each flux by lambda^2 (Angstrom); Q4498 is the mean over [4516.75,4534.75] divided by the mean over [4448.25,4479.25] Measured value 1.1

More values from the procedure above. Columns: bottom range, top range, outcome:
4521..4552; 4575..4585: 1.26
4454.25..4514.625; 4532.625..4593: 1.24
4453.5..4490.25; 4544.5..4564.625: 1.30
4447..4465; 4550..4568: 1.66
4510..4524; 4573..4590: 1.19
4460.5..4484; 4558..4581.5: 1.37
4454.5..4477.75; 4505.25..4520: 1.27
